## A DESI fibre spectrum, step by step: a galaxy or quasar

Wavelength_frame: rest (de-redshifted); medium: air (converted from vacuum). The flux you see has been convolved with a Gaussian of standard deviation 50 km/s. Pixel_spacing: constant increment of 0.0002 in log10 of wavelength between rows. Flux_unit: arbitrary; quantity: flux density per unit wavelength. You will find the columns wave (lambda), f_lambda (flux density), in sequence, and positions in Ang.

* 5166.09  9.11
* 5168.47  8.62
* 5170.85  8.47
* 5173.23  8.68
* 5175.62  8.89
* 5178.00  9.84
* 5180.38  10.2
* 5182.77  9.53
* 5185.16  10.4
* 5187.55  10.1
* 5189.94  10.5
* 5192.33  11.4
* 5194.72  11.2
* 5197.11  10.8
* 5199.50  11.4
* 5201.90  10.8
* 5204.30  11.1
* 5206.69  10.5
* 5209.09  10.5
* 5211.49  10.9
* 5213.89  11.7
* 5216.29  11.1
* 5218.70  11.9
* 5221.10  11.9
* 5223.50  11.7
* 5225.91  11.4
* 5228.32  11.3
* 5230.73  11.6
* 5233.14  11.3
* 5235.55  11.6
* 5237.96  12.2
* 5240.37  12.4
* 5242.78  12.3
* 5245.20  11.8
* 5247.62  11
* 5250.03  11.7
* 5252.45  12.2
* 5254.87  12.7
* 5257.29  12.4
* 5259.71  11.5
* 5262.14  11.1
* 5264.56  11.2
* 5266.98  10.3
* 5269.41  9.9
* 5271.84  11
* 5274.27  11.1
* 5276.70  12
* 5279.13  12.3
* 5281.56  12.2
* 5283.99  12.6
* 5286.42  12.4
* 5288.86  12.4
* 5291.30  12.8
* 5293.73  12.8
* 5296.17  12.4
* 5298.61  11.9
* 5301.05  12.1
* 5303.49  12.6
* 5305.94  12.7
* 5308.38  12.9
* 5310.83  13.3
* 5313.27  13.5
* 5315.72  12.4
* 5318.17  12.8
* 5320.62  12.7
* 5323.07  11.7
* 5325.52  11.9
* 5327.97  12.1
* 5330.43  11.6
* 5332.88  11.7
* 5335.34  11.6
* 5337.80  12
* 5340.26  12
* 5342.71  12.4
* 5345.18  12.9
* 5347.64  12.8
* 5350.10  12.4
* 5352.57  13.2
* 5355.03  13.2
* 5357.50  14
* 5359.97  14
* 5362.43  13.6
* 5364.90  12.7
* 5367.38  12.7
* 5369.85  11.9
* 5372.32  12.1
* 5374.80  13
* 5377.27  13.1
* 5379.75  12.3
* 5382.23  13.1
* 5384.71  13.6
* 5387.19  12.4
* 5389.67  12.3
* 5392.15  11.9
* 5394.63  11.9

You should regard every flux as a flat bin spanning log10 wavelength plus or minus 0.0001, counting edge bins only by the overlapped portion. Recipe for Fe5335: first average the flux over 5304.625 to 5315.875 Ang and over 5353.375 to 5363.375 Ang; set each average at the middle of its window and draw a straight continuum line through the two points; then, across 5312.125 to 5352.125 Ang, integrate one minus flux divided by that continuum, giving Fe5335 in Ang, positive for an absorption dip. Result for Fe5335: 3.1 Ang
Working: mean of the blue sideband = 13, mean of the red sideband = 13.7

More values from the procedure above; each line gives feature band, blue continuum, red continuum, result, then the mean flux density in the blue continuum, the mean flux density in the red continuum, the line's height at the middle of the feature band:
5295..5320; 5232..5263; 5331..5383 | -0.70 Ang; 11.9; 12.7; 12.3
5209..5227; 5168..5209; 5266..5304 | -1.22 Ang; 10.2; 11.9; 10.7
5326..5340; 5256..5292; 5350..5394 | 0.64 Ang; 11.7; 12.9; 12.4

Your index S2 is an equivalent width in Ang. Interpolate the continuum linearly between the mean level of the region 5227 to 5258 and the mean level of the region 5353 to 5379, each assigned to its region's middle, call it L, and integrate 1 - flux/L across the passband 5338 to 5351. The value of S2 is 0.4 Ang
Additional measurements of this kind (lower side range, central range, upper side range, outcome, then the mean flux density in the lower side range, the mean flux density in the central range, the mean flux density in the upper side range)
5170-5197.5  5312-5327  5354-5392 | -0.52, 10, 12.5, 12.9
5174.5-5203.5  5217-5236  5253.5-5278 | -1.23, 10.4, 11.6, 11.3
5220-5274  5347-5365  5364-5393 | -1.25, 11.6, 13.3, 12.6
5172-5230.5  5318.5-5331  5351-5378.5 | 0.40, 10.8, 12.1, 13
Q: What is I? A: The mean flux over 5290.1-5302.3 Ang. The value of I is 12.4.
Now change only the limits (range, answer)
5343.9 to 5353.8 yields 12.8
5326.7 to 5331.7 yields 11.9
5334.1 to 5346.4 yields 12.2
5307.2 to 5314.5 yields 13.2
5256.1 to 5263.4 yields 11.7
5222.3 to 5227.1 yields 11.5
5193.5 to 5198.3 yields 11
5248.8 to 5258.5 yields 12.3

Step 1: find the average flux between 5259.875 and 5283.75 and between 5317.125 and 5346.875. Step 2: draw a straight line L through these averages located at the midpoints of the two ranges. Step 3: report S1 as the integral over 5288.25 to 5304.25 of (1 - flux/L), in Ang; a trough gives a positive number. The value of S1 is -1.1 Ang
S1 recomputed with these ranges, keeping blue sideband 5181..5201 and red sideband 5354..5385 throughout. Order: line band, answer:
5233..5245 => -0.8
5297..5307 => -0.2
